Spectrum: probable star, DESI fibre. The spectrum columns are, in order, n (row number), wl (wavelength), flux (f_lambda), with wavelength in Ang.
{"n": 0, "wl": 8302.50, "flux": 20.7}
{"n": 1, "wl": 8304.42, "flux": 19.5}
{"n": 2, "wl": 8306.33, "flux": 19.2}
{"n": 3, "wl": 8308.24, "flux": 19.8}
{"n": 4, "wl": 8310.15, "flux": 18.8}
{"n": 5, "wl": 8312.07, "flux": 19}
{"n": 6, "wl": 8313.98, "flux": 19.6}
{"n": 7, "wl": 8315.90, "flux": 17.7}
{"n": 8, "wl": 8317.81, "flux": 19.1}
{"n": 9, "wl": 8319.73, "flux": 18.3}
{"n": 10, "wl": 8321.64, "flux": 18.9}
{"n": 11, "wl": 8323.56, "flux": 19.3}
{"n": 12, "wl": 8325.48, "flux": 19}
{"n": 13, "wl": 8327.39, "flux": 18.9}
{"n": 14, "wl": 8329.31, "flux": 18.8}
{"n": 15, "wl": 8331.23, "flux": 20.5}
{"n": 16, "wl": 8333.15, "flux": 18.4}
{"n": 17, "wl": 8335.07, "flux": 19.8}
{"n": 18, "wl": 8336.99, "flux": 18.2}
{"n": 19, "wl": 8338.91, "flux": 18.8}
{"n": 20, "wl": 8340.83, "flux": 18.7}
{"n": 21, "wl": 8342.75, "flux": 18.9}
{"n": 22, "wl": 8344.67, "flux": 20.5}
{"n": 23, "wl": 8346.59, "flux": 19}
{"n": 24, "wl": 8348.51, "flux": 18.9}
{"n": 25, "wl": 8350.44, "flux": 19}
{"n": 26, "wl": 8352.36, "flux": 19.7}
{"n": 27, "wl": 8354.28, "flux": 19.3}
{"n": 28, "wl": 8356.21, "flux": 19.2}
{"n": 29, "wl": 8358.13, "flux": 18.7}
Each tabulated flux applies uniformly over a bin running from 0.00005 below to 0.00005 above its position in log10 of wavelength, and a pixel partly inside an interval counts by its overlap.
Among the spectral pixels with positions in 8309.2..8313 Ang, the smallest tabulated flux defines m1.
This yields 18.8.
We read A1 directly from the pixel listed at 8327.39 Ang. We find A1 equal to 18.9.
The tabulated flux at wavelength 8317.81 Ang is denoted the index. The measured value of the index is 19.1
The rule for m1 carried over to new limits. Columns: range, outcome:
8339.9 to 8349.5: 18.7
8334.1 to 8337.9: 18.2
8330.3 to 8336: 18.4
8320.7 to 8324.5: 18.9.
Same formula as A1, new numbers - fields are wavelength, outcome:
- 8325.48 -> 19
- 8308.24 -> 19.8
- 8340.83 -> 18.7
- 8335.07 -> 19.8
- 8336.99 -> 18.2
